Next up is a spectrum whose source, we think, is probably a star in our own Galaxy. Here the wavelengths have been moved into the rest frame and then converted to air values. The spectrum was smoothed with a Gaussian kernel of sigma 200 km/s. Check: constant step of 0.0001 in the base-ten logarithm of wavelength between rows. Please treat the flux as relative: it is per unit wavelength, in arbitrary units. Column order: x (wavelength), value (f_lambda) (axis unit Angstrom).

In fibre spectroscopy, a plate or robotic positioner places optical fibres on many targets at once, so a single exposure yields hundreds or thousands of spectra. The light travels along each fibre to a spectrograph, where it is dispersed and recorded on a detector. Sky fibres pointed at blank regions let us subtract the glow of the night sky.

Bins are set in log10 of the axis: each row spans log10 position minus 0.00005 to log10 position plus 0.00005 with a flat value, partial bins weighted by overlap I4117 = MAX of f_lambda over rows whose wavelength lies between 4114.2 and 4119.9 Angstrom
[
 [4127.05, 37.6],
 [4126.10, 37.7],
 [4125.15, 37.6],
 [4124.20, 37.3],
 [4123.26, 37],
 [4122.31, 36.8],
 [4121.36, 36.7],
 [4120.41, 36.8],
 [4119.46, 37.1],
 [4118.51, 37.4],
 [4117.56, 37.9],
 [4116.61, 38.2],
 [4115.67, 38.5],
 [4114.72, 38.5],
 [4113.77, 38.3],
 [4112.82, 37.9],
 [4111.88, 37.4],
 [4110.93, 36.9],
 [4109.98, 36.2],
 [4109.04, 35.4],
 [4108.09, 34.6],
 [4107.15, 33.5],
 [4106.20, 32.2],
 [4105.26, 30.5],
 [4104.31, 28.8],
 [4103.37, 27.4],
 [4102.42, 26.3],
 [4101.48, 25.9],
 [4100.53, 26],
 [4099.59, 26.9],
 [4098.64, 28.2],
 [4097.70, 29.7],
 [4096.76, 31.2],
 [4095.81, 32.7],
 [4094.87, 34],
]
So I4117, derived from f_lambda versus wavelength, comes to 38.5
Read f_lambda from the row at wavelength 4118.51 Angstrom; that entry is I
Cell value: 37.4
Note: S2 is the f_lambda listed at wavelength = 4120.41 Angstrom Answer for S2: 36.8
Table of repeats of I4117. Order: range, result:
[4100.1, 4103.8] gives 27.4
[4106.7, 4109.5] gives 35.4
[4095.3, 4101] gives 32.7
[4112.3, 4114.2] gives 38.3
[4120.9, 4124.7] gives 37.3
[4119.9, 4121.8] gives 36.8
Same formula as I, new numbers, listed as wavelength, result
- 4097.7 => 29.7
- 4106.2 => 32.2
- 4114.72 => 38.5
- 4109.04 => 35.4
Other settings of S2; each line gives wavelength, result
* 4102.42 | 26.3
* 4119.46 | 37.1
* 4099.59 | 26.9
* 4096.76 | 31.2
